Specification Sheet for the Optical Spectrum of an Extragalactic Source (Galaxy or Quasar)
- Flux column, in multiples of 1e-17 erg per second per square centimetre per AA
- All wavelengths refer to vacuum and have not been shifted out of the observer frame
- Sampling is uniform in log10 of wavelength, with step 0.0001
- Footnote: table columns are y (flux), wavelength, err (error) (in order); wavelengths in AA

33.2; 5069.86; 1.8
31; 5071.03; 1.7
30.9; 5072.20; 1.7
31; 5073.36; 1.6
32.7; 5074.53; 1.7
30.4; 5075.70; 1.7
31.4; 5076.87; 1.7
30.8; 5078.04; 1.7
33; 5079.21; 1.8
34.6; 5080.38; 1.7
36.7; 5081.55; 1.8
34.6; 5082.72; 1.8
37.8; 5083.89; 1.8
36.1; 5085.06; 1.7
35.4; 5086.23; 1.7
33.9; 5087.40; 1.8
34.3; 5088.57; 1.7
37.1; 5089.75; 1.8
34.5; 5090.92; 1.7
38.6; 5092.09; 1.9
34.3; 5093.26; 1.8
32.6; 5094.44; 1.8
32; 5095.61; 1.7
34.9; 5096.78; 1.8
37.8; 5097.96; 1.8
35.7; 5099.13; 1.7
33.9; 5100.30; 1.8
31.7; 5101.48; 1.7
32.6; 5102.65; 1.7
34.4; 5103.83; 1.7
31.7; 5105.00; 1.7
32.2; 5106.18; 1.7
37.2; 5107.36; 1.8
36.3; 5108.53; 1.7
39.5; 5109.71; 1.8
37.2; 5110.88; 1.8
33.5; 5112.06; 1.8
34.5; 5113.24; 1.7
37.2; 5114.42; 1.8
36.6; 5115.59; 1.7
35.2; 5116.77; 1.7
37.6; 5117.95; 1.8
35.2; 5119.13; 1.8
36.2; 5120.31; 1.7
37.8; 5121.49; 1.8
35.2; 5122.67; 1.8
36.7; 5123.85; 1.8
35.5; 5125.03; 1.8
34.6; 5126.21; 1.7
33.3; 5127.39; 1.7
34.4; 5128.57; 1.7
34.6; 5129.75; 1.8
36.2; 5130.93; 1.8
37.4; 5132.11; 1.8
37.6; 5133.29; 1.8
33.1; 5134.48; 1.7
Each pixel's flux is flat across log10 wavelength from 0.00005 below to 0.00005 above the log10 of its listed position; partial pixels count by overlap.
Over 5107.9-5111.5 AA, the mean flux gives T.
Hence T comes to 37.7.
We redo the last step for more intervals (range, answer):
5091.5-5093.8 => 36.6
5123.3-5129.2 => 34.9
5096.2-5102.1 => 34.8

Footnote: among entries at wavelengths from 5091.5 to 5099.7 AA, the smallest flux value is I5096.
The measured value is 32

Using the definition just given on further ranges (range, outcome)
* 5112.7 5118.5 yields 34.5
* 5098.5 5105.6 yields 31.7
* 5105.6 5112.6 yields 32.2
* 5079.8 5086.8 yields 34.6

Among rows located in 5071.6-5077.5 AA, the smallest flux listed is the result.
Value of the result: 30.4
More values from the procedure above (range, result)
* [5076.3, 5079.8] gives 30.8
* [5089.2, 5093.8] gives 34.3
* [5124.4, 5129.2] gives 33.3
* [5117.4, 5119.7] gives 35.2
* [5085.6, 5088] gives 33.9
